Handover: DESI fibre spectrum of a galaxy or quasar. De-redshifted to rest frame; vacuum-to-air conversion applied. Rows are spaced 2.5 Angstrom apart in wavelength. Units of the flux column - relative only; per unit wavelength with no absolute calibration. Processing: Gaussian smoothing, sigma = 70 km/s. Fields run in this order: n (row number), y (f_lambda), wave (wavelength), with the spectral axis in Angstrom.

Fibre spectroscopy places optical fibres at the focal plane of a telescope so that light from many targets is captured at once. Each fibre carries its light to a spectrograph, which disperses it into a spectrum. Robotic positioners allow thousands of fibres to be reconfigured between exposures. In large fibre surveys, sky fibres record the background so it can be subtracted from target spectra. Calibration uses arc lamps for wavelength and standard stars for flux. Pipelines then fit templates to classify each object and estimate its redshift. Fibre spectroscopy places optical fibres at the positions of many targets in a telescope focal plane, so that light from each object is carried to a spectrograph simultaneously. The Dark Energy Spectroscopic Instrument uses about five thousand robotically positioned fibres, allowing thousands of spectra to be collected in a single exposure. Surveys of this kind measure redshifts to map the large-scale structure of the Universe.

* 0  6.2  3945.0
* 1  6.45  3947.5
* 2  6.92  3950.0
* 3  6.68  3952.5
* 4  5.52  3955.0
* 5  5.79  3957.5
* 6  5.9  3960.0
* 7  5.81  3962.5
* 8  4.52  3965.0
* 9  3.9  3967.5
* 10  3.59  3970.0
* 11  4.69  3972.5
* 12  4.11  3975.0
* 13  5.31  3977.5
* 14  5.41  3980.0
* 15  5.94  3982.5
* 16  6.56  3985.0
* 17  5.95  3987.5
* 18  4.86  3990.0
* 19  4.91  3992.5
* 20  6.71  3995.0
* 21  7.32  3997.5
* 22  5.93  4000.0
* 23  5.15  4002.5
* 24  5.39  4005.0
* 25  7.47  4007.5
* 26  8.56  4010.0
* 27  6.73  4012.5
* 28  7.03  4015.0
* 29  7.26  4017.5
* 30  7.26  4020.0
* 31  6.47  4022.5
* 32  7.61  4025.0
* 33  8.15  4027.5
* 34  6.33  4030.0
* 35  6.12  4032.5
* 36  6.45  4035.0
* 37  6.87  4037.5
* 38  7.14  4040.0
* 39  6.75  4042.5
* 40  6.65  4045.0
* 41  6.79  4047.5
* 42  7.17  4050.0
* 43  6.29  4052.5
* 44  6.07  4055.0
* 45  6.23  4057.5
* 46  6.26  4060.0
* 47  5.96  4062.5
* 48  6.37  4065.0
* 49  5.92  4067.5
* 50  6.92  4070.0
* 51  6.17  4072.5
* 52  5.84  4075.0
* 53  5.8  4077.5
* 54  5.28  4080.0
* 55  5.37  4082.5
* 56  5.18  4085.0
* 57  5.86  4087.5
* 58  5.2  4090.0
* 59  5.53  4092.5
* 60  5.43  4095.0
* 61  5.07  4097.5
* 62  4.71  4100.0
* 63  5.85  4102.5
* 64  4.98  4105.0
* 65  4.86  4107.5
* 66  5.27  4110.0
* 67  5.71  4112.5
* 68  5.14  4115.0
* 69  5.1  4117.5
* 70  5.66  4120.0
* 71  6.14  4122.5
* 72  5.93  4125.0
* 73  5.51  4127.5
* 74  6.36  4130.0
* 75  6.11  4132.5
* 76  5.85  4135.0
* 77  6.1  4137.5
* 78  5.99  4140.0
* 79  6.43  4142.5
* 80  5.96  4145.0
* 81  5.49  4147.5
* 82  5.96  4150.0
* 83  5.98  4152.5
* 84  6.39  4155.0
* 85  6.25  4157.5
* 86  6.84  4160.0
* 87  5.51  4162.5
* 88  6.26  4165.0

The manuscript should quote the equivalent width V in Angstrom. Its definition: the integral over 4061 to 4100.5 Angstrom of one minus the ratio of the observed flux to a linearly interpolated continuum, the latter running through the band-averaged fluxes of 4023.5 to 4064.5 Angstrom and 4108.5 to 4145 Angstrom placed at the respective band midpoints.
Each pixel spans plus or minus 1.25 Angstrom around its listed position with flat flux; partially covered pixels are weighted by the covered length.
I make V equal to 3.8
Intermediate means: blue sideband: 6.67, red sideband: 5.81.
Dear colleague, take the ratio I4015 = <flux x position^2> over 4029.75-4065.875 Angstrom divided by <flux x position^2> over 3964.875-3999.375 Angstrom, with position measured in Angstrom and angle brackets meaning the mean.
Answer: 1.27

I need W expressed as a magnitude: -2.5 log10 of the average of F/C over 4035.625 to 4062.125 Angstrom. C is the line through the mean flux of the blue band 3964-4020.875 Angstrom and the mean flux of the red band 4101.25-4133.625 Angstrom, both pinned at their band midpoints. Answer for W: -0.15 mag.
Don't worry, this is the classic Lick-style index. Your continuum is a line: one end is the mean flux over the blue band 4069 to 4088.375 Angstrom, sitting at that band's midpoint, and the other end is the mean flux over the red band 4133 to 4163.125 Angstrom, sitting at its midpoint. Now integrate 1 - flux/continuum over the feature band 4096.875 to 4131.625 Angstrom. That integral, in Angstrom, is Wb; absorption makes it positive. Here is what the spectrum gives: 2.8 Angstrom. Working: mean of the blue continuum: 5.79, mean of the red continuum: 6.08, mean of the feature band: 5.46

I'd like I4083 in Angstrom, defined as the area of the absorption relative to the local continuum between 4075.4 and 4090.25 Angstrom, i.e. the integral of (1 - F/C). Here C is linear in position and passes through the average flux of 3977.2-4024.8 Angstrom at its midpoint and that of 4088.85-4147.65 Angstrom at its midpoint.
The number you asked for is 0.9 Angstrom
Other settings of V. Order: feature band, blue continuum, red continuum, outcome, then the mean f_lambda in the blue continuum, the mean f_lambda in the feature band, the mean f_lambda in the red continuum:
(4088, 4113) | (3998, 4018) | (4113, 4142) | 3.13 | 6.69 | 5.27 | 5.82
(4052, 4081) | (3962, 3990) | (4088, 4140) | -3.92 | 5.04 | 6.09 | 5.54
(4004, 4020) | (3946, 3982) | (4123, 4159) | -4.57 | 5.35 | 7.11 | 6.03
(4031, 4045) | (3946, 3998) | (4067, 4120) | -2.92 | 5.54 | 6.66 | 5.48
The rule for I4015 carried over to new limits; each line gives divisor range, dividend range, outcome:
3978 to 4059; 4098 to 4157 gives 0.92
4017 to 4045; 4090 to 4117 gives 0.79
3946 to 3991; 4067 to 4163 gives 1.13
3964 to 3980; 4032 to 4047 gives 1.56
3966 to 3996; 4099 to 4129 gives 1.12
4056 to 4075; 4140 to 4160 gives 1.02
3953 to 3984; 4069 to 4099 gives 1.17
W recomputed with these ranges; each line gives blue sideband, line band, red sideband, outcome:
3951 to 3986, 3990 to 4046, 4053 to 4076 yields -0.17 mag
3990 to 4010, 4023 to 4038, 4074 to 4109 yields -0.17 mag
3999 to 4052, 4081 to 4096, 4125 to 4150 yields 0.17 mag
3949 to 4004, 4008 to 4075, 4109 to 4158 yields -0.19 mag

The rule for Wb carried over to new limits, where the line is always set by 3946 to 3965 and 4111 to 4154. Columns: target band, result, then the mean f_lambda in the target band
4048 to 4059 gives -0.97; 6.46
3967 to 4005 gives 3.95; 5.39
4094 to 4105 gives 1.23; 5.23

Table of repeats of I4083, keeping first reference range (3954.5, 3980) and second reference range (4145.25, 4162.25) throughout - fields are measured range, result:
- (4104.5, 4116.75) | 1.3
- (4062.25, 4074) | -1.5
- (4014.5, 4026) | -4.1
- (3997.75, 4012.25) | -4.0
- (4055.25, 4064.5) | -1.1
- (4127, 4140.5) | -0.1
